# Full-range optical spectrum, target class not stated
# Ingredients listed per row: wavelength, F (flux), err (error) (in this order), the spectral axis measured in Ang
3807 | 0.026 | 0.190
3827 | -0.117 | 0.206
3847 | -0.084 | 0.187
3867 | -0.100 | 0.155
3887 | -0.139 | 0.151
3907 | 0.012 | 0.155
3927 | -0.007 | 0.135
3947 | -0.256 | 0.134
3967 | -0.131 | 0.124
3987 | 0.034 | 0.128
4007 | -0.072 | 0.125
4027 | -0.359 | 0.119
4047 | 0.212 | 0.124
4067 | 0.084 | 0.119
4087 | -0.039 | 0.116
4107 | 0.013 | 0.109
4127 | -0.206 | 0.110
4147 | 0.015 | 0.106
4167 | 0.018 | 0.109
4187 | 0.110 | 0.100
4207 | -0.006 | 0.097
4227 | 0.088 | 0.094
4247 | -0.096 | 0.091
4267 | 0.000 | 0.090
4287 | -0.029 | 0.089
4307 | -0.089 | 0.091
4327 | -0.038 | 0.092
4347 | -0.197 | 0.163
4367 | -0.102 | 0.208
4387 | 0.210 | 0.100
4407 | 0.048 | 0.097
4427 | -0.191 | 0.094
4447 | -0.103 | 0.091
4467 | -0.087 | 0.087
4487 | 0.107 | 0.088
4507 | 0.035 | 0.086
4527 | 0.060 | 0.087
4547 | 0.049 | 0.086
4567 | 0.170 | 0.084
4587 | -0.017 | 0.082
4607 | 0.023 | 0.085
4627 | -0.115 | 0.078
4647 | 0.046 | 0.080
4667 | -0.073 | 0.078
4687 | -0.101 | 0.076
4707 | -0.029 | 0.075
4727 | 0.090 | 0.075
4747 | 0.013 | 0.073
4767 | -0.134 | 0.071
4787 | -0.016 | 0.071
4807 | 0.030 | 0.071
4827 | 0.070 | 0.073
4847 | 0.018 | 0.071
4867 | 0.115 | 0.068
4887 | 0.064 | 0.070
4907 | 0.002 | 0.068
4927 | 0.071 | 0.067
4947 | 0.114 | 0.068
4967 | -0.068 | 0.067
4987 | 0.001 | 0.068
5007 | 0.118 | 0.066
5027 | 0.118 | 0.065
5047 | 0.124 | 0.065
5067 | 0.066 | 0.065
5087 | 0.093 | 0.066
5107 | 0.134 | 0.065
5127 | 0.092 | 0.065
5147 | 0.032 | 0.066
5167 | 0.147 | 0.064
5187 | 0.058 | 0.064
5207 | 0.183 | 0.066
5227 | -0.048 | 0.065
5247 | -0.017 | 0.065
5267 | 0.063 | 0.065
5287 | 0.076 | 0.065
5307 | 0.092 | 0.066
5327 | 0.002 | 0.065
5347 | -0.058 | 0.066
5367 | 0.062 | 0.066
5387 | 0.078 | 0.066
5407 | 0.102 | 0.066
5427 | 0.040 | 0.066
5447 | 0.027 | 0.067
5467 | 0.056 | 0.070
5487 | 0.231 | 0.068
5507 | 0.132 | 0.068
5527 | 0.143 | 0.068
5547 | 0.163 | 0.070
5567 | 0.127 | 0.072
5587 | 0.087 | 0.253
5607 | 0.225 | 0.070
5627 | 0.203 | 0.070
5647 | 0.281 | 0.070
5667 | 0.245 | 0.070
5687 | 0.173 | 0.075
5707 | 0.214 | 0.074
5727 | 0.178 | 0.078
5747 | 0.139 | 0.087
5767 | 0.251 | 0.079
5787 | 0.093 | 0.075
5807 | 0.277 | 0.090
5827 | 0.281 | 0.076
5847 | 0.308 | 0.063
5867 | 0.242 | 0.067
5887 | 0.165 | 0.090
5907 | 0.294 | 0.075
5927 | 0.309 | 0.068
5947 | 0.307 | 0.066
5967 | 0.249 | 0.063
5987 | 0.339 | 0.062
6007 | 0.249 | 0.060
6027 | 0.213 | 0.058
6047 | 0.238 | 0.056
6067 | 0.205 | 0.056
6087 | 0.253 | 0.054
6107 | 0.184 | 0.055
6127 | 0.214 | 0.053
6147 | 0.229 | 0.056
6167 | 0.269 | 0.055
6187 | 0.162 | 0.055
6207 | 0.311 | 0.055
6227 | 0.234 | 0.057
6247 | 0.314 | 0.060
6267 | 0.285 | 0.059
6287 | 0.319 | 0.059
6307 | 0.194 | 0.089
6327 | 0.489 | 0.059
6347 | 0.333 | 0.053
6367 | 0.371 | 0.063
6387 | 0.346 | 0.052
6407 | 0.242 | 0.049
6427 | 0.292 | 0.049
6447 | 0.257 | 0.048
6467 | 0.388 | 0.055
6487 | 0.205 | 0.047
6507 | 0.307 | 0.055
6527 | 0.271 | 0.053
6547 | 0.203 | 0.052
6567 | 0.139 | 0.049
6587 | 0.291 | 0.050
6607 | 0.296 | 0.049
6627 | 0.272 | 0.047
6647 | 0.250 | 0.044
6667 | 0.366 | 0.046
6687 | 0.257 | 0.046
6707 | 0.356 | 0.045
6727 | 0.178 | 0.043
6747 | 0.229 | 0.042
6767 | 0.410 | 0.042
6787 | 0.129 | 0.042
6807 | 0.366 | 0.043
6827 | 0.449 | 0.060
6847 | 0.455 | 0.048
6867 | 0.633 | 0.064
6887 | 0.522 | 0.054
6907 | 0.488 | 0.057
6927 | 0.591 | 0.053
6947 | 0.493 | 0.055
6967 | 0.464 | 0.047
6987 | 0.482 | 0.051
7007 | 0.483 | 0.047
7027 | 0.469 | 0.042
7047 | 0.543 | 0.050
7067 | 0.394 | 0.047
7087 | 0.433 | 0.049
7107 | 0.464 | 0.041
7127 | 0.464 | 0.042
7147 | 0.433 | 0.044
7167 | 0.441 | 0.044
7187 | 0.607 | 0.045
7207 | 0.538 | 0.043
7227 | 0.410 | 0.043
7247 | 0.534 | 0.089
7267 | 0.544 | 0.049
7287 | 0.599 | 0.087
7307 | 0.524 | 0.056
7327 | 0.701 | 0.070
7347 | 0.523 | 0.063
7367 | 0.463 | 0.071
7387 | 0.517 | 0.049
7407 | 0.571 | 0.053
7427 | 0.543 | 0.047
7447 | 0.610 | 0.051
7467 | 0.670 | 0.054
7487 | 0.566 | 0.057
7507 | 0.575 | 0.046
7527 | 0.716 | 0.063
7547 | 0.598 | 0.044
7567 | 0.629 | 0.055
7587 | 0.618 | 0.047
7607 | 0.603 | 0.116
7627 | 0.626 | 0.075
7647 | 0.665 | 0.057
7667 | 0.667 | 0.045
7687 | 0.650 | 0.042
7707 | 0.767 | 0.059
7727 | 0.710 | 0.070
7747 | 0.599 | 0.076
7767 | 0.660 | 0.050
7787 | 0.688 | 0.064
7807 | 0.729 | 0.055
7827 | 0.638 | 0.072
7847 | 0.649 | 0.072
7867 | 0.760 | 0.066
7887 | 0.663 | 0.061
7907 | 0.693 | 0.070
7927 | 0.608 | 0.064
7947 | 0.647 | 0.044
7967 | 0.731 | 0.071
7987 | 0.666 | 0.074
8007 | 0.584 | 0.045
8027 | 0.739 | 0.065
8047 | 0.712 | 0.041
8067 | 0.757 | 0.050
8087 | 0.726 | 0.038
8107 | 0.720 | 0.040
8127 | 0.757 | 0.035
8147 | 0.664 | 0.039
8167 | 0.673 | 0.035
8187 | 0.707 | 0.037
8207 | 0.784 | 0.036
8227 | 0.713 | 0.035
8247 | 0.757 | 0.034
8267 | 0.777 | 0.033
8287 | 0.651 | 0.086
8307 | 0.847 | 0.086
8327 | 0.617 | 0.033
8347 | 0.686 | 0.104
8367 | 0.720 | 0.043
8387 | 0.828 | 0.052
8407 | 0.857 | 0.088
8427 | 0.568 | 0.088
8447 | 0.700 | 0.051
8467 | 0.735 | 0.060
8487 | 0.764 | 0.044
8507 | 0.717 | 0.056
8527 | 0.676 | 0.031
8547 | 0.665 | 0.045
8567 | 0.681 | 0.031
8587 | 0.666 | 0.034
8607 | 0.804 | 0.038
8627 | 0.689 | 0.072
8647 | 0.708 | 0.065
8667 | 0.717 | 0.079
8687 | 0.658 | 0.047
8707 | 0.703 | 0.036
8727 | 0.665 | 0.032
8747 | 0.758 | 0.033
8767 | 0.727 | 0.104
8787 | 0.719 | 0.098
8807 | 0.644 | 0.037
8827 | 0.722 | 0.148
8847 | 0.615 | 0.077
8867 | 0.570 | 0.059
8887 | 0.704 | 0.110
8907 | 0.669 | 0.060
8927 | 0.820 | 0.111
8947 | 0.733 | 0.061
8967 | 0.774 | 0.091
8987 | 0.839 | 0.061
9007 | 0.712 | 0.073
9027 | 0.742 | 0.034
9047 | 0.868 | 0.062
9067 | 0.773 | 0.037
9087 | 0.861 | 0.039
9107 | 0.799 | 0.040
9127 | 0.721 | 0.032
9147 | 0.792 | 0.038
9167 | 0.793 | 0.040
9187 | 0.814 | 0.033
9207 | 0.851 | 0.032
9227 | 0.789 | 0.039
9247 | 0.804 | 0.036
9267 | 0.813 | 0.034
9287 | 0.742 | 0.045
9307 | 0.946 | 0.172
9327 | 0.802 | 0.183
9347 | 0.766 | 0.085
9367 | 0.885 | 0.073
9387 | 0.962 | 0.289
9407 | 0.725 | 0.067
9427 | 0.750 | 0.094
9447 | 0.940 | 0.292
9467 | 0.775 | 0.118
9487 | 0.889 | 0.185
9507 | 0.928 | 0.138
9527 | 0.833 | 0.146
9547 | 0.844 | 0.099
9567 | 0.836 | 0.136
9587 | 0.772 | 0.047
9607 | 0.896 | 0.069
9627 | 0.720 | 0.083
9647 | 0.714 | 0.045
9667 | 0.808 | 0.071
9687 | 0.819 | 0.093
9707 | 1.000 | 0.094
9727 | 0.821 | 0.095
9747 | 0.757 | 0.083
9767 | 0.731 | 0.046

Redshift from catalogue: 0.711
